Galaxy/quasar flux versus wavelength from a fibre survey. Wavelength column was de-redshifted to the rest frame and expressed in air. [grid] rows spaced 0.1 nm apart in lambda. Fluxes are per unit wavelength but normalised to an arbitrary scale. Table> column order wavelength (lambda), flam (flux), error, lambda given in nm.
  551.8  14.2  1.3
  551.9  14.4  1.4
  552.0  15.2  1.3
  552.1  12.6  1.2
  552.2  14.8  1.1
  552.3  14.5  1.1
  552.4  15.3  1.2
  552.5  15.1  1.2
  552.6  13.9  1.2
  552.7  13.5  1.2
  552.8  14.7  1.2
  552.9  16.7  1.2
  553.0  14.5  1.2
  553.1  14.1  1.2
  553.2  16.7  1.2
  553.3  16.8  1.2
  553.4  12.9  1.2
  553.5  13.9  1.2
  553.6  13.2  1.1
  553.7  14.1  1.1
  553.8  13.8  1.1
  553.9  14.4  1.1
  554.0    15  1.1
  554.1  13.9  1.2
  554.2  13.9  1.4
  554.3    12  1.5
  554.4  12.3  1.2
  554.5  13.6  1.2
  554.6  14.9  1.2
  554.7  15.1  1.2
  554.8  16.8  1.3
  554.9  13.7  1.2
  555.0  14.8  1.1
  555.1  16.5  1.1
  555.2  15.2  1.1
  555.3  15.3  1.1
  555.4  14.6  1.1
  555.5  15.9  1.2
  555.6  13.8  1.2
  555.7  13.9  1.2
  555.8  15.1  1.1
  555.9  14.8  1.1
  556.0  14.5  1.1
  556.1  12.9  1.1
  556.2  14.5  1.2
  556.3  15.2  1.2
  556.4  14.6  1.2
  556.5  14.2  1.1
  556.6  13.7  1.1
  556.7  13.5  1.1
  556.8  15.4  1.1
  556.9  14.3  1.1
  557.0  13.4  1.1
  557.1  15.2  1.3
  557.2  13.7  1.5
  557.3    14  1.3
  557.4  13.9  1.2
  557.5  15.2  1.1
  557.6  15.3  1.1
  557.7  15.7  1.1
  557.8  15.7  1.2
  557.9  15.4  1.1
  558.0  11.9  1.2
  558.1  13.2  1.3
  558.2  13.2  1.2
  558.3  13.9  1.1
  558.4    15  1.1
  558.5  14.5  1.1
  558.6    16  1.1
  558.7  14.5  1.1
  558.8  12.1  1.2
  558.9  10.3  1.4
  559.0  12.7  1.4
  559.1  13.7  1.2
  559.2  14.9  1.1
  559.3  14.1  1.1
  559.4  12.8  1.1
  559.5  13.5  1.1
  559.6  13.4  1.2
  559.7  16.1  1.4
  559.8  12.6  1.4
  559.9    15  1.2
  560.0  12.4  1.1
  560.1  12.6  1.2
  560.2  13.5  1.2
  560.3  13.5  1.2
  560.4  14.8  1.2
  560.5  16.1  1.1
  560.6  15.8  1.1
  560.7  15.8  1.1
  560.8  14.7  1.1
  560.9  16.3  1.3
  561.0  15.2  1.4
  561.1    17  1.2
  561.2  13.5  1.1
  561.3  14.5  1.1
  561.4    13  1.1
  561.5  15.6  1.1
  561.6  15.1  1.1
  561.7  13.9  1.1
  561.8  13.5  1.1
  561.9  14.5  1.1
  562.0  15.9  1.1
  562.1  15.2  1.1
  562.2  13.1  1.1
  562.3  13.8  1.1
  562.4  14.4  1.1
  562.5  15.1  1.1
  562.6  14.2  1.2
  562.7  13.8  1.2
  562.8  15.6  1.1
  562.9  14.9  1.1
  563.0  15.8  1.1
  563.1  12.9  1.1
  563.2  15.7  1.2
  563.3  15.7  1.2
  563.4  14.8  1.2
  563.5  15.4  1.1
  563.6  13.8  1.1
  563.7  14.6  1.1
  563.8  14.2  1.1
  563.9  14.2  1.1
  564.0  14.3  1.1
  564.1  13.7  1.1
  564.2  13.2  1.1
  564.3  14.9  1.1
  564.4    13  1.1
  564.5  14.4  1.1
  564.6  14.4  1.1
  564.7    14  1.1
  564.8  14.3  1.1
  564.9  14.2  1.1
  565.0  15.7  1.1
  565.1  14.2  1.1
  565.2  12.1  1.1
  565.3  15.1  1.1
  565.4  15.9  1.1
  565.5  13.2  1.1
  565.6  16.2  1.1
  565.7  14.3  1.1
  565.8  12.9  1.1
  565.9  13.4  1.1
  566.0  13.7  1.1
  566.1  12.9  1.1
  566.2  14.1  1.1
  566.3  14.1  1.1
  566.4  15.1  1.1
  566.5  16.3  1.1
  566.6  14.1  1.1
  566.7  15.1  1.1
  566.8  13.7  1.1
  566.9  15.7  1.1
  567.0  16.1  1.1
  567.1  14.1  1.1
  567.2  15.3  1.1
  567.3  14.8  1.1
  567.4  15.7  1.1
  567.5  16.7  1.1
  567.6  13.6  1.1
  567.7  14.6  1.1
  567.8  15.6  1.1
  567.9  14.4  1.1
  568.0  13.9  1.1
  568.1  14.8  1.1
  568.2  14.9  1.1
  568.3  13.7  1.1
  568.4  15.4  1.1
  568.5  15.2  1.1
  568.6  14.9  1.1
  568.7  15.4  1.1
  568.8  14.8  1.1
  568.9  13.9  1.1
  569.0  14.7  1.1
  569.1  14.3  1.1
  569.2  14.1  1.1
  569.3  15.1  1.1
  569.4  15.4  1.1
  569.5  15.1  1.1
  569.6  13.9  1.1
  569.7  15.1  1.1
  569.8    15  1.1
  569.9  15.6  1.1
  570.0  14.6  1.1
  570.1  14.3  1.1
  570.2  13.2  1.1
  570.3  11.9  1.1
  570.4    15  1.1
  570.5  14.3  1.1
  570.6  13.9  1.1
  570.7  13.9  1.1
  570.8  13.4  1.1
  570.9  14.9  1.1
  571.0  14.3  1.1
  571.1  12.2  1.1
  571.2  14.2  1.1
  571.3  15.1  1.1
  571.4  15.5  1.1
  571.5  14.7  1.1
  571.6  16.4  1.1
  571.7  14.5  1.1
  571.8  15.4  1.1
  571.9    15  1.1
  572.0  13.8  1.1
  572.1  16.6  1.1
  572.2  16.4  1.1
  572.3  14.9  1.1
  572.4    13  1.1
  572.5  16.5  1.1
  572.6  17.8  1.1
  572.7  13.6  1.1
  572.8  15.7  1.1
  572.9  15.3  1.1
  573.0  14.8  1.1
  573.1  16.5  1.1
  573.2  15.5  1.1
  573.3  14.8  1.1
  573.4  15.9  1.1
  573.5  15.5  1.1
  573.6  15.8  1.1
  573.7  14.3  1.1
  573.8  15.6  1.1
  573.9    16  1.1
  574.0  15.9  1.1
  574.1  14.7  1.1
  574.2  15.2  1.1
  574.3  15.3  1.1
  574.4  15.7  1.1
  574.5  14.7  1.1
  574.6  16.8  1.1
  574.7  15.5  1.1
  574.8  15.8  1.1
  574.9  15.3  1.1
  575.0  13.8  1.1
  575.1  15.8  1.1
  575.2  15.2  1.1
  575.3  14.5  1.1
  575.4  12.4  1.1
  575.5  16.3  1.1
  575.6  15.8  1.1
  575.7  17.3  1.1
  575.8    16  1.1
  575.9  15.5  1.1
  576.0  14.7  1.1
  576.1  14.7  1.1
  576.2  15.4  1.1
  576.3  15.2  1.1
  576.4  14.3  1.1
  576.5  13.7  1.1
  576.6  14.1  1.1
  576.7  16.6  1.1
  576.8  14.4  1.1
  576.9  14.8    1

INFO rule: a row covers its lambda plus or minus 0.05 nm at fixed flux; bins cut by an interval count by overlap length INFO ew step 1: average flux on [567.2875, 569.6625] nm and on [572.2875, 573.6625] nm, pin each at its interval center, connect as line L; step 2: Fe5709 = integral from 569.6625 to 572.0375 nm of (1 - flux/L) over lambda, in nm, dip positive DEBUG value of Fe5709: 0.11 nm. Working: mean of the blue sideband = 14.8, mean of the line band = 14.4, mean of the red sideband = 15.4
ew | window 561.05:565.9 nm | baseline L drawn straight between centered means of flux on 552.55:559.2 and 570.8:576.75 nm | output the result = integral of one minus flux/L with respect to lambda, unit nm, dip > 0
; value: 0.08 nm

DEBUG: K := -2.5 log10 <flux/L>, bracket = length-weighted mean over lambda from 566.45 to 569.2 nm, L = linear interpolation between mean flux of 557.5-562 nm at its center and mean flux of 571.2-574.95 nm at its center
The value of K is 0.01 mag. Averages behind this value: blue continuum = 14.3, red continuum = 15.4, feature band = 14.9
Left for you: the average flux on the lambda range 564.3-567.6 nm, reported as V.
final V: 14.5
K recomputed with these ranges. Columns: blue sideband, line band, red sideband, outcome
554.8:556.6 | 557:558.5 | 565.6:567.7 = 0.03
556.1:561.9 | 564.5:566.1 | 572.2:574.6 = 0.04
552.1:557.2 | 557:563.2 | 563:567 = 0.01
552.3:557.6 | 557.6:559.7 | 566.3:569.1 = 0.05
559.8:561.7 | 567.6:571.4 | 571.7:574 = 0.05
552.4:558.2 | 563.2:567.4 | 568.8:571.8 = 0.00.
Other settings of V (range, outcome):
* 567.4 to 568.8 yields 14.9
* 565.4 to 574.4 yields 14.8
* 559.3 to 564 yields 14.5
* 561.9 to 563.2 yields 14.6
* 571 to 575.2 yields 15.3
